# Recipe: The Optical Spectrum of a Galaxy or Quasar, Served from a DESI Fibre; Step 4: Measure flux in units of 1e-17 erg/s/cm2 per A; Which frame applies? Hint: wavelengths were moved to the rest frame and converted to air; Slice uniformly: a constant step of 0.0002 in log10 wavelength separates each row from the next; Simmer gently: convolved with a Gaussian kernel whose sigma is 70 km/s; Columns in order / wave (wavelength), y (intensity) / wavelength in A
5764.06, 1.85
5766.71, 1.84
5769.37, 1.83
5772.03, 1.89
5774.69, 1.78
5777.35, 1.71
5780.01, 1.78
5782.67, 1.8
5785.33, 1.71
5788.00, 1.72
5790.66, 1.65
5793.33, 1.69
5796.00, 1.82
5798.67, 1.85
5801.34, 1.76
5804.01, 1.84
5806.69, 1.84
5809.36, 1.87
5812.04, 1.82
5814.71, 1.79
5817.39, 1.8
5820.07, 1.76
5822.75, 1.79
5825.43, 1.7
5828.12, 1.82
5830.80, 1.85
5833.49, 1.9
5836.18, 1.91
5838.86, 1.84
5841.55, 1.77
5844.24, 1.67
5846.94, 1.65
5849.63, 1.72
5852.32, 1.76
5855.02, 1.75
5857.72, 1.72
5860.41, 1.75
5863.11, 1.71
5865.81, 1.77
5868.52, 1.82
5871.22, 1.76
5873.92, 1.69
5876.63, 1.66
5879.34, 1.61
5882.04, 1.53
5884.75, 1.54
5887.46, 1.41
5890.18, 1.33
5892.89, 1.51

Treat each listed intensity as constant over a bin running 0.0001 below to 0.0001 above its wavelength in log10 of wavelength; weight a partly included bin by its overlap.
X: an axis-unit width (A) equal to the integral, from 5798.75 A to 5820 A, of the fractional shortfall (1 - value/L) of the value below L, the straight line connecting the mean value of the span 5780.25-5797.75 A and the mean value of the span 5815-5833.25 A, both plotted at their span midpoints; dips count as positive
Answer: -0.55 A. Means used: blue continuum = 1.74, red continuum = 1.79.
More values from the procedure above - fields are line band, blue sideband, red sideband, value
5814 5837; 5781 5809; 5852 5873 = -0.63 A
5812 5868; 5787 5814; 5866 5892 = -2.66 A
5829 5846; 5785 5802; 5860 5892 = -1.39 A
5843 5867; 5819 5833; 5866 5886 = -0.06 A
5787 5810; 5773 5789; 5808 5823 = 0.01 A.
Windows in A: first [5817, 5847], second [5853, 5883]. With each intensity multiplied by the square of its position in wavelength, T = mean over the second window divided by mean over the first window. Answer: 0.97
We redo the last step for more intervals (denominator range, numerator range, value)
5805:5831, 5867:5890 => 0.91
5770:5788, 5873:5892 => 0.89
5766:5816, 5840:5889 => 0.96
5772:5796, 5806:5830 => 1.04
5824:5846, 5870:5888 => 0.90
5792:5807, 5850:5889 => 0.96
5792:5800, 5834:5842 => 1.05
